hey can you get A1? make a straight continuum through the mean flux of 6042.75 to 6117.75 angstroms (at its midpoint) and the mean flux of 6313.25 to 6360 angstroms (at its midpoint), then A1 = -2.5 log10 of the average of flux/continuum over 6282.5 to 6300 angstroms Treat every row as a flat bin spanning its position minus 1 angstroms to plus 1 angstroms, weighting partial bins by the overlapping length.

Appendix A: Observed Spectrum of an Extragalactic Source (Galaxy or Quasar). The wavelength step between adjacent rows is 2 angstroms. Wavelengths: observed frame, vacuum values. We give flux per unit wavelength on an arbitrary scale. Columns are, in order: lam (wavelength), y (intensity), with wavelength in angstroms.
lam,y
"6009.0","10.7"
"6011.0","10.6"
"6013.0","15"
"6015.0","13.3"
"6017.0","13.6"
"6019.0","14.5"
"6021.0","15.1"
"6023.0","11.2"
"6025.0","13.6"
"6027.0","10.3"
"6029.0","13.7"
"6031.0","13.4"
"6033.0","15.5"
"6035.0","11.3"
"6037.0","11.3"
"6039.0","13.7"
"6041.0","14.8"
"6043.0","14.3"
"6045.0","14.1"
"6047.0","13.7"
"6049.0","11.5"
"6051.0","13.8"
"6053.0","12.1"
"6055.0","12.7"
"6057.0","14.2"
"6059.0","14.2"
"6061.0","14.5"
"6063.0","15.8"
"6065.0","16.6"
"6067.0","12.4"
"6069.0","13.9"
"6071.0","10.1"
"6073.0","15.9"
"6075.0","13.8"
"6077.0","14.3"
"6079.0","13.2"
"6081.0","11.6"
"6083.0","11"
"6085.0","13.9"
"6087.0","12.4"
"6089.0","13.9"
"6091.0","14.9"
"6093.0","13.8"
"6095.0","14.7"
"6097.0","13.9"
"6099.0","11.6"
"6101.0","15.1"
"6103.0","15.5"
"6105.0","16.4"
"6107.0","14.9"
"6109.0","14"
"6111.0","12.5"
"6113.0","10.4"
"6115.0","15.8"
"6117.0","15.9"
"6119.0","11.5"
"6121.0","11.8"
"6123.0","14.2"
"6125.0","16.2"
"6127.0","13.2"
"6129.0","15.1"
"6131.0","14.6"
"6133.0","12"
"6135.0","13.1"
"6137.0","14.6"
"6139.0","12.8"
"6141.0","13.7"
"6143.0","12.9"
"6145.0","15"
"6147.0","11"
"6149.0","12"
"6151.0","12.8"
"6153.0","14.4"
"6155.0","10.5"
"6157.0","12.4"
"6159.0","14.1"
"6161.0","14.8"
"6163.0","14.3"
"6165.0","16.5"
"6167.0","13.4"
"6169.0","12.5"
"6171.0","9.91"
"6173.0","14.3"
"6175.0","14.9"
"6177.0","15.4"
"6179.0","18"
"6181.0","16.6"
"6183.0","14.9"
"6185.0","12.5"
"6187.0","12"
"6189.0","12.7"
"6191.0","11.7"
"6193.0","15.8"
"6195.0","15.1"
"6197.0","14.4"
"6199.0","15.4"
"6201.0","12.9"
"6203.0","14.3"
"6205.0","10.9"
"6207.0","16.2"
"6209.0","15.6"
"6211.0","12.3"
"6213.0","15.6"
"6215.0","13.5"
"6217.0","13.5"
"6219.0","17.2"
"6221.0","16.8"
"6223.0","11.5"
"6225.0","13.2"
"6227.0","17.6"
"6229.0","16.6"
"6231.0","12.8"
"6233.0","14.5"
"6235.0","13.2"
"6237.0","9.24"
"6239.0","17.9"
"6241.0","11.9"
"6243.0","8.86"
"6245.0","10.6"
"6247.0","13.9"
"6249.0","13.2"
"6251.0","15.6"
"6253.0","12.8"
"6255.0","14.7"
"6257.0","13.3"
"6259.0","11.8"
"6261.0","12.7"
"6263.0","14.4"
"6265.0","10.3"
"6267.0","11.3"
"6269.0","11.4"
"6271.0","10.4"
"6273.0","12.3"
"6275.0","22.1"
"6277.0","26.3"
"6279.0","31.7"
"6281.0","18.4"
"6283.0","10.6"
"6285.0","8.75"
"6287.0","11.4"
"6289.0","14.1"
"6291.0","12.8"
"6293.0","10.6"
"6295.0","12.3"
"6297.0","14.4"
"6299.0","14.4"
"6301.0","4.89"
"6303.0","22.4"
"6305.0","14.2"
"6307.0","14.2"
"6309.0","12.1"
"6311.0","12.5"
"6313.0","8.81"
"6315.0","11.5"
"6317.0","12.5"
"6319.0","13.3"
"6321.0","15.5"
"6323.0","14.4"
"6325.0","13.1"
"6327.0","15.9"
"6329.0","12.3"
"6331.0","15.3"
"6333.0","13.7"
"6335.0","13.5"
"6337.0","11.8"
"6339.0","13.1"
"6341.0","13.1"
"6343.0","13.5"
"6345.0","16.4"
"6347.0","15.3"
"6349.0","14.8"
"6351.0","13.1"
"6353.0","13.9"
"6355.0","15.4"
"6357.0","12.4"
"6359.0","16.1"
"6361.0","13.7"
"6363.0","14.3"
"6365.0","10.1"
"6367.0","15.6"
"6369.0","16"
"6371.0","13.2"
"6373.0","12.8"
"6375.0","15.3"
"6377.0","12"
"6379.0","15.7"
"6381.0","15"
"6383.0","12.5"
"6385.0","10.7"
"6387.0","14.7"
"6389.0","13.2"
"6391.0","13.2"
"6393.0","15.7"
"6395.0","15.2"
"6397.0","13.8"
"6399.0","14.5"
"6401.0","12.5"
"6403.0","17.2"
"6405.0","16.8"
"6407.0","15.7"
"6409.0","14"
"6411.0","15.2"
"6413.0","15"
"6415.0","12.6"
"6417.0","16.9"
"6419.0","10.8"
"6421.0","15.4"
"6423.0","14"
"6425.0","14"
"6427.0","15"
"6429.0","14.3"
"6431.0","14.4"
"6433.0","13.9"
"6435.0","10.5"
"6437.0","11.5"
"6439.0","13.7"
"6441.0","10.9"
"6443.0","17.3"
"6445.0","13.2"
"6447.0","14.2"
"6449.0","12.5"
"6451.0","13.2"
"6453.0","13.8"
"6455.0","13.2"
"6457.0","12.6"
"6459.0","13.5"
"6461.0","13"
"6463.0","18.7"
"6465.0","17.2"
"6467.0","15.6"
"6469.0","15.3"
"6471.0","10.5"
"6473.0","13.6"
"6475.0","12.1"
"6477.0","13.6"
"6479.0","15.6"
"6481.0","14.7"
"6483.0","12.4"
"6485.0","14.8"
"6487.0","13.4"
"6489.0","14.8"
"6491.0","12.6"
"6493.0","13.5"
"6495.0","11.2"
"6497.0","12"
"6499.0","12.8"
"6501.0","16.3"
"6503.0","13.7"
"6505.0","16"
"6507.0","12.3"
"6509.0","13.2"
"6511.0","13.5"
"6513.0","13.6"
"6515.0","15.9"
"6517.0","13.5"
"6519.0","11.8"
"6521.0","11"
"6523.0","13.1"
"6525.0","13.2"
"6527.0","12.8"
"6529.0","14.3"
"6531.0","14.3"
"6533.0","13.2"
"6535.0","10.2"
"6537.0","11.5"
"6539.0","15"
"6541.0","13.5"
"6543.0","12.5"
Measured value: 0.135 mag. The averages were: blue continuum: 13.8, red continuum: 13.8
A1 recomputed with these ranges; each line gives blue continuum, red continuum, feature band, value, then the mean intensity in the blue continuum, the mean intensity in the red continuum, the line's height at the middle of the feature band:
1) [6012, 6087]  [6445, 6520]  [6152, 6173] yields 0.02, 13.4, 13.8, 13.5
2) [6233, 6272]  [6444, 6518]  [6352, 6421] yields -0.07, 12.6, 13.8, 13.3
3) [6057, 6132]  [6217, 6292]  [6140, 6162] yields 0.08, 13.9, 14.2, 14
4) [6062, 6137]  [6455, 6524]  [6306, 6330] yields 0.06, 13.8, 13.7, 13.8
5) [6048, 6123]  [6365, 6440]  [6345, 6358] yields -0.02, 13.6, 14.1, 14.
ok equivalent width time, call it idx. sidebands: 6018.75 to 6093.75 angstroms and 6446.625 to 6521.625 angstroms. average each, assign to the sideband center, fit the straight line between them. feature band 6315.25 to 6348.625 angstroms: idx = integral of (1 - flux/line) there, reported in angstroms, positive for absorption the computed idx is -0.6 angstroms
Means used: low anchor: 13.4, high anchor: 13.7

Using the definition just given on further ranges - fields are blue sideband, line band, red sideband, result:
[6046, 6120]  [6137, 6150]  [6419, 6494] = 0.6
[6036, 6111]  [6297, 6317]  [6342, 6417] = 1.8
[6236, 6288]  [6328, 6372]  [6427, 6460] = -0.7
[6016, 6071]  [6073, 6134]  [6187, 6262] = -0.9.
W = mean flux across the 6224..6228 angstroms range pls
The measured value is 15.4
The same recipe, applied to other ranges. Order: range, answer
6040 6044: 14.6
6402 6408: 16.6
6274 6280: 26.7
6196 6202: 14.2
